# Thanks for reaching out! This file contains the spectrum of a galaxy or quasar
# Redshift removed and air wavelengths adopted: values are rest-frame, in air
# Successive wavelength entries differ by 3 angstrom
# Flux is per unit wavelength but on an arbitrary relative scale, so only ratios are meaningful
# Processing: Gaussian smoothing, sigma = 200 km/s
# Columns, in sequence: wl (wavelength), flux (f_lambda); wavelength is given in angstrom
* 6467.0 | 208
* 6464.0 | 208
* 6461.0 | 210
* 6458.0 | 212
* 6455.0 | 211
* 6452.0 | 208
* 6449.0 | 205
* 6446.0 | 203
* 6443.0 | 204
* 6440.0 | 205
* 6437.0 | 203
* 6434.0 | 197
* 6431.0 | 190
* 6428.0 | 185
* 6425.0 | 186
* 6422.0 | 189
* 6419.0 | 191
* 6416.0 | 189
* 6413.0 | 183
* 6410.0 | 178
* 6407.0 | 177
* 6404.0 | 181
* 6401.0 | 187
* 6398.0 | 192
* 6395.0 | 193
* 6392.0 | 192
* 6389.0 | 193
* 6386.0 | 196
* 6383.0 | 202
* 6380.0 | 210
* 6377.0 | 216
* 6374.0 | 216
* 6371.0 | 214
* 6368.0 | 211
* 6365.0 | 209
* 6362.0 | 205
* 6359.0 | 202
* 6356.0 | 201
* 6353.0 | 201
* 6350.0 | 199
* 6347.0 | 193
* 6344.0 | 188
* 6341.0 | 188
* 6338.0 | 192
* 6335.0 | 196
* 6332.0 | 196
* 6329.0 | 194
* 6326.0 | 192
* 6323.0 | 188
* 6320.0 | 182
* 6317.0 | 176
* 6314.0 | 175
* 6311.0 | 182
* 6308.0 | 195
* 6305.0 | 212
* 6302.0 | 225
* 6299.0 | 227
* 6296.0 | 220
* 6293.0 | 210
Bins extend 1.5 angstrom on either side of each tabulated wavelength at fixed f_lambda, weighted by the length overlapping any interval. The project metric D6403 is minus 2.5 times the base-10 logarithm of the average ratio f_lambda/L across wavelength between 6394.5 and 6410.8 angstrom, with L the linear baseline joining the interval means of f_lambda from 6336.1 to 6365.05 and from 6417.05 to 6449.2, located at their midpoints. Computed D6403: 0.07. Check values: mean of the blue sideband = 197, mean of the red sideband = 196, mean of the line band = 184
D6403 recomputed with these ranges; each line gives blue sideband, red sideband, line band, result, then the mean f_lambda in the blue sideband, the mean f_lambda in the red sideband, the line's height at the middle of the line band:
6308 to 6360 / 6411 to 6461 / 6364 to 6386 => -0.09 mag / 191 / 198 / 194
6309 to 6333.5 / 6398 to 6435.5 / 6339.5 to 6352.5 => -0.04 mag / 186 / 186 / 186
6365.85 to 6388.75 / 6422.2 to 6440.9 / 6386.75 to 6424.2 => 0.08 mag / 208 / 194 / 201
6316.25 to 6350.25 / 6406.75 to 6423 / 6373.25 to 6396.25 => -0.08 mag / 190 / 185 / 187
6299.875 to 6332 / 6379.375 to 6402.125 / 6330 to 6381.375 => -0.04 mag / 193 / 195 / 194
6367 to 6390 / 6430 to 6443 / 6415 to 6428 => 0.07 mag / 207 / 200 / 202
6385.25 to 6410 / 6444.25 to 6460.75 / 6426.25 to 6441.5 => 0.03 mag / 188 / 208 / 201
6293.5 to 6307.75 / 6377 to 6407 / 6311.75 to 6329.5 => 0.16 mag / 218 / 194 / 213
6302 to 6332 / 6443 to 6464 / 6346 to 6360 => -0.02 mag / 191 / 208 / 195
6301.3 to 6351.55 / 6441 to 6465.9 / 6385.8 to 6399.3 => 0.04 mag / 192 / 208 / 200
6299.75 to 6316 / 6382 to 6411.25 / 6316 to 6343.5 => 0.04 mag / 198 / 189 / 196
